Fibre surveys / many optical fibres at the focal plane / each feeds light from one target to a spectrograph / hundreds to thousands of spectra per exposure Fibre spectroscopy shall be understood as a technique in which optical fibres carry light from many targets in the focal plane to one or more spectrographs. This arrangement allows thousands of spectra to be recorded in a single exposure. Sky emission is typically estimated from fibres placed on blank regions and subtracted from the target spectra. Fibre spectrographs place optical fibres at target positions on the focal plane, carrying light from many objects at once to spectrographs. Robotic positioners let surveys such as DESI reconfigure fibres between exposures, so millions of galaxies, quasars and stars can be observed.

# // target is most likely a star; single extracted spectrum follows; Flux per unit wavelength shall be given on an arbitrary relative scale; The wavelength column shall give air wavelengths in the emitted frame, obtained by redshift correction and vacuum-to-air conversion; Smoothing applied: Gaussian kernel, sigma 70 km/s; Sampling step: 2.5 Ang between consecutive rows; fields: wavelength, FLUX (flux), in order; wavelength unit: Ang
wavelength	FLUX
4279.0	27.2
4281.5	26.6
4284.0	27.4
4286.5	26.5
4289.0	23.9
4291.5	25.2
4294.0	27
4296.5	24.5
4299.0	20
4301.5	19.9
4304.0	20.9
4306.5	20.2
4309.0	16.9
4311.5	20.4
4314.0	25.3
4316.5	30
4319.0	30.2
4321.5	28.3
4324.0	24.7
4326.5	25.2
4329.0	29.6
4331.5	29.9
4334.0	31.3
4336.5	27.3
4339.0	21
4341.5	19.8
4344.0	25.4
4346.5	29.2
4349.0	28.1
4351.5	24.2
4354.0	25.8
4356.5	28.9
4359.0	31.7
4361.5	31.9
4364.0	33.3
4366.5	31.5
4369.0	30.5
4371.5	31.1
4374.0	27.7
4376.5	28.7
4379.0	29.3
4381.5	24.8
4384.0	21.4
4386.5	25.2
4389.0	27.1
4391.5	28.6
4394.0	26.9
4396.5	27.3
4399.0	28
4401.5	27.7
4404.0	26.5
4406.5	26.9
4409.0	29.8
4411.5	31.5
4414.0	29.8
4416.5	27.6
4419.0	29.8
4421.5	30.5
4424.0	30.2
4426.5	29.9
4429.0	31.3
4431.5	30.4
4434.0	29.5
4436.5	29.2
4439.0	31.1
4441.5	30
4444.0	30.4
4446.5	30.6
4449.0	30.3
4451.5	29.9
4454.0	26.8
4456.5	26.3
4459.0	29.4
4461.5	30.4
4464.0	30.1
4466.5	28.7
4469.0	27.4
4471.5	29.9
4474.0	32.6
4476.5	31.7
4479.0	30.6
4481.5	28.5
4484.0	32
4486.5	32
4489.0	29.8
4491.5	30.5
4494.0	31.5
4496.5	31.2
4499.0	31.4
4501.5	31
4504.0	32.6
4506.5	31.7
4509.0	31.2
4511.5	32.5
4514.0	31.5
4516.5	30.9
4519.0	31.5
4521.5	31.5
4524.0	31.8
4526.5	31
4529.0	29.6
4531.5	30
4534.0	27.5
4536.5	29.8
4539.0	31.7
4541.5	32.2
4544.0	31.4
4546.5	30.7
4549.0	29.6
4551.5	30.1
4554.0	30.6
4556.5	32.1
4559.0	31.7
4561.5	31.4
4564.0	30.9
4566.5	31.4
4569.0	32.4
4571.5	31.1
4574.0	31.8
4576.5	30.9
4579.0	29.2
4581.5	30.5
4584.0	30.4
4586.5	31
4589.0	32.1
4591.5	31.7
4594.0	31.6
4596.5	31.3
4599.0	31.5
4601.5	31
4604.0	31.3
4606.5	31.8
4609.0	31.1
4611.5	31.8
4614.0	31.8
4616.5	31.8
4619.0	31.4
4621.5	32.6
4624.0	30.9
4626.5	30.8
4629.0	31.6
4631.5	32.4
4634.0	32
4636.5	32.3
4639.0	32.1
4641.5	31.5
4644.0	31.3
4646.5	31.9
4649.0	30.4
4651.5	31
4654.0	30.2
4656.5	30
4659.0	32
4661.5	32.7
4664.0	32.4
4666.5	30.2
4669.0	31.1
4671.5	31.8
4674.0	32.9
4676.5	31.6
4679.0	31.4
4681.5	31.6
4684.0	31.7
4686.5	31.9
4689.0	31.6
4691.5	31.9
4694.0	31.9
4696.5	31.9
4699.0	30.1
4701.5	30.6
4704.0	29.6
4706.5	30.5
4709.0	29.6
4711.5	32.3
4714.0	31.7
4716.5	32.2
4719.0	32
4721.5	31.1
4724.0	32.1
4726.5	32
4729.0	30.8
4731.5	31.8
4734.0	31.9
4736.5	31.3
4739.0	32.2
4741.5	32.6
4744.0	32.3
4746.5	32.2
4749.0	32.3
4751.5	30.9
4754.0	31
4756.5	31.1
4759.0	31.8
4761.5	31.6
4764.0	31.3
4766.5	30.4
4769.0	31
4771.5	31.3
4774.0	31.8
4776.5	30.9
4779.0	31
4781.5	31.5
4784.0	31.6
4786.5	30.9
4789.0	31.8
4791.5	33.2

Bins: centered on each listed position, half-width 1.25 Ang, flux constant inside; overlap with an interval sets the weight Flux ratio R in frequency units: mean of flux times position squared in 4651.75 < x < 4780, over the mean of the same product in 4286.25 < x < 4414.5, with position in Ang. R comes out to 1.39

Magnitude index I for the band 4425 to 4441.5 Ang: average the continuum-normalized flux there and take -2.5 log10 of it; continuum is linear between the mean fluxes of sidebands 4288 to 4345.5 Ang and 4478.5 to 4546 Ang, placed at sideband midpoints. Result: -0.07 mag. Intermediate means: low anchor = 24.7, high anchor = 31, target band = 30.2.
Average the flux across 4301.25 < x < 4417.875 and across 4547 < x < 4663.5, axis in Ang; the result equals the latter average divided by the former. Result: 1.16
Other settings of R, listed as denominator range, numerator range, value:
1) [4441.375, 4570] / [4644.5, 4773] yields 1.12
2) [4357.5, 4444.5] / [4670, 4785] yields 1.25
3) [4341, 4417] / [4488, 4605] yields 1.19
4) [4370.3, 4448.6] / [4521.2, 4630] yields 1.17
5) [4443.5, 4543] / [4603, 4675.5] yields 1.10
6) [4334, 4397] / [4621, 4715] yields 1.30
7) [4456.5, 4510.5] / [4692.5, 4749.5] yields 1.14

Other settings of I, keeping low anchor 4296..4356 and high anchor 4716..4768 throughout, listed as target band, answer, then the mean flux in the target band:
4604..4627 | -0.069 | 31.6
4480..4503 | -0.121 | 30.9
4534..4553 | -0.077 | 30.6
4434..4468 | -0.096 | 29.5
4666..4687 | -0.035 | 31.6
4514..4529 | -0.113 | 31.2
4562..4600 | -0.077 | 31.2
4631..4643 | -0.072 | 32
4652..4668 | -0.032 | 31.2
